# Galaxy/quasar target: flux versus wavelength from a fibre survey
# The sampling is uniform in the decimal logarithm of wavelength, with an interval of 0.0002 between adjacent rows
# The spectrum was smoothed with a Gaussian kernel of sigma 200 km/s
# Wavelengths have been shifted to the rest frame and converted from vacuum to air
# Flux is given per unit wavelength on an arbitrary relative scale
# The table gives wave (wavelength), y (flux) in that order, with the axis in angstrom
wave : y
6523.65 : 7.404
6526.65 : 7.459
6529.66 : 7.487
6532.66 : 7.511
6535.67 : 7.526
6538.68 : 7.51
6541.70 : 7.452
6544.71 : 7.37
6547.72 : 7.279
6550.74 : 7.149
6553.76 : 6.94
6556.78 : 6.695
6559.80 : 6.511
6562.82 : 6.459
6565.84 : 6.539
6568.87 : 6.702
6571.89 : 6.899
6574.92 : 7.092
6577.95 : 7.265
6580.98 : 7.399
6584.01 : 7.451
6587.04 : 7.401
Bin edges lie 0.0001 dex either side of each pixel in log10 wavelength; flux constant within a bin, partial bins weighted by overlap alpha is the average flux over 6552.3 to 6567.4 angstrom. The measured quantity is 6.63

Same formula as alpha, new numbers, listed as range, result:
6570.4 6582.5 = 7.16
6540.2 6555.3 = 7.24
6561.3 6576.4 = 6.74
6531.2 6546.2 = 7.47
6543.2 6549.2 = 7.33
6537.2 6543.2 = 7.47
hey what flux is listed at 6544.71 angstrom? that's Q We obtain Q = 7.37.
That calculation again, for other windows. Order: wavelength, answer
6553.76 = 6.94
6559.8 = 6.511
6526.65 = 7.459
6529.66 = 7.487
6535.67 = 7.526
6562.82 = 6.459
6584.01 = 7.451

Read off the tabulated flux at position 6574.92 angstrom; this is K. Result 7.092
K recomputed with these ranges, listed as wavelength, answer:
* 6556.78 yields 6.695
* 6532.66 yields 7.511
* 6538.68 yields 7.51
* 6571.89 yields 6.899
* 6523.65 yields 7.404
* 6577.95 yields 7.265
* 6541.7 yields 7.452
